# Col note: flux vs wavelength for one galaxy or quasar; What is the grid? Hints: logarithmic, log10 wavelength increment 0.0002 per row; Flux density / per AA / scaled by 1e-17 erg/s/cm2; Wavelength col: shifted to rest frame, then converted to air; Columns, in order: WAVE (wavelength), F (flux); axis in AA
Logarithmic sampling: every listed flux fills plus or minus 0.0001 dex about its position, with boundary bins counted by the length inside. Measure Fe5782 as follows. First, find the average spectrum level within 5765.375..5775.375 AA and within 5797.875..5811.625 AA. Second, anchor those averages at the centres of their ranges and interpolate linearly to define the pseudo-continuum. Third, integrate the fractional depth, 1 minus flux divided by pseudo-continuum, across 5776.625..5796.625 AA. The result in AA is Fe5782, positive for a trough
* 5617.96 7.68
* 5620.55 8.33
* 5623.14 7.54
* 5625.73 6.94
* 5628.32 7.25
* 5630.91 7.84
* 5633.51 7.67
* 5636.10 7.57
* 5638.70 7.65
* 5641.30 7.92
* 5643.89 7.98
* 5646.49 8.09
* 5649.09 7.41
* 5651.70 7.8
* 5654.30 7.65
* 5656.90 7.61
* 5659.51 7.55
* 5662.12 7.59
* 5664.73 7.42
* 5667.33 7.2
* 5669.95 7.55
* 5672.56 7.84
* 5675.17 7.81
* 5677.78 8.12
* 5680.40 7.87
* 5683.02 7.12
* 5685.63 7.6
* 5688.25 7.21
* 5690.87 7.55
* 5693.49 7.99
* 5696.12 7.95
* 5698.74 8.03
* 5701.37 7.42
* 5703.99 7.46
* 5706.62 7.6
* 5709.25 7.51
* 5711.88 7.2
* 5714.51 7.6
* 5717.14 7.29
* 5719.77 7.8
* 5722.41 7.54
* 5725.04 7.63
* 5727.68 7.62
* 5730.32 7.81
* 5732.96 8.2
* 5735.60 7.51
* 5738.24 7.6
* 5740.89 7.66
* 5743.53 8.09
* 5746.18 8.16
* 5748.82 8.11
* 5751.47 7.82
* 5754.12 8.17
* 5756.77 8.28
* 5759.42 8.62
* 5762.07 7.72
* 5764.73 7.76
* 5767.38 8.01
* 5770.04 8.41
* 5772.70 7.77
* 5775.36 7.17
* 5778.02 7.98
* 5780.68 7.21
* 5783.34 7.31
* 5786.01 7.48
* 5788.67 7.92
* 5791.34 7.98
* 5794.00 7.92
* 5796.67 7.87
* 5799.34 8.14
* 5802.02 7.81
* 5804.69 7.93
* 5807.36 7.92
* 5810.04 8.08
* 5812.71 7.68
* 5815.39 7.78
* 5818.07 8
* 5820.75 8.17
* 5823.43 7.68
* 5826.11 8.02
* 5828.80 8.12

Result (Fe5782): 0.62 AA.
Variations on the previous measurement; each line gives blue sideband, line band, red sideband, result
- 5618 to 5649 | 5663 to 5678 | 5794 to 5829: 0.24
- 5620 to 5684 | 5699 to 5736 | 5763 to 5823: 0.63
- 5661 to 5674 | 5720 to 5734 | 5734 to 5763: 0.19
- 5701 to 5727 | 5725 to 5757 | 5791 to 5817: -1.10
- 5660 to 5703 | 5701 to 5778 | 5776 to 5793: -1.50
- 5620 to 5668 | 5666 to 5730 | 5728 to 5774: 1.59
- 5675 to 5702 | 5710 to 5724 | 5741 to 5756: 0.67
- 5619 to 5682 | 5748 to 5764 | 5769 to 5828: -0.67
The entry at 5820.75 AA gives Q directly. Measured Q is 8.17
